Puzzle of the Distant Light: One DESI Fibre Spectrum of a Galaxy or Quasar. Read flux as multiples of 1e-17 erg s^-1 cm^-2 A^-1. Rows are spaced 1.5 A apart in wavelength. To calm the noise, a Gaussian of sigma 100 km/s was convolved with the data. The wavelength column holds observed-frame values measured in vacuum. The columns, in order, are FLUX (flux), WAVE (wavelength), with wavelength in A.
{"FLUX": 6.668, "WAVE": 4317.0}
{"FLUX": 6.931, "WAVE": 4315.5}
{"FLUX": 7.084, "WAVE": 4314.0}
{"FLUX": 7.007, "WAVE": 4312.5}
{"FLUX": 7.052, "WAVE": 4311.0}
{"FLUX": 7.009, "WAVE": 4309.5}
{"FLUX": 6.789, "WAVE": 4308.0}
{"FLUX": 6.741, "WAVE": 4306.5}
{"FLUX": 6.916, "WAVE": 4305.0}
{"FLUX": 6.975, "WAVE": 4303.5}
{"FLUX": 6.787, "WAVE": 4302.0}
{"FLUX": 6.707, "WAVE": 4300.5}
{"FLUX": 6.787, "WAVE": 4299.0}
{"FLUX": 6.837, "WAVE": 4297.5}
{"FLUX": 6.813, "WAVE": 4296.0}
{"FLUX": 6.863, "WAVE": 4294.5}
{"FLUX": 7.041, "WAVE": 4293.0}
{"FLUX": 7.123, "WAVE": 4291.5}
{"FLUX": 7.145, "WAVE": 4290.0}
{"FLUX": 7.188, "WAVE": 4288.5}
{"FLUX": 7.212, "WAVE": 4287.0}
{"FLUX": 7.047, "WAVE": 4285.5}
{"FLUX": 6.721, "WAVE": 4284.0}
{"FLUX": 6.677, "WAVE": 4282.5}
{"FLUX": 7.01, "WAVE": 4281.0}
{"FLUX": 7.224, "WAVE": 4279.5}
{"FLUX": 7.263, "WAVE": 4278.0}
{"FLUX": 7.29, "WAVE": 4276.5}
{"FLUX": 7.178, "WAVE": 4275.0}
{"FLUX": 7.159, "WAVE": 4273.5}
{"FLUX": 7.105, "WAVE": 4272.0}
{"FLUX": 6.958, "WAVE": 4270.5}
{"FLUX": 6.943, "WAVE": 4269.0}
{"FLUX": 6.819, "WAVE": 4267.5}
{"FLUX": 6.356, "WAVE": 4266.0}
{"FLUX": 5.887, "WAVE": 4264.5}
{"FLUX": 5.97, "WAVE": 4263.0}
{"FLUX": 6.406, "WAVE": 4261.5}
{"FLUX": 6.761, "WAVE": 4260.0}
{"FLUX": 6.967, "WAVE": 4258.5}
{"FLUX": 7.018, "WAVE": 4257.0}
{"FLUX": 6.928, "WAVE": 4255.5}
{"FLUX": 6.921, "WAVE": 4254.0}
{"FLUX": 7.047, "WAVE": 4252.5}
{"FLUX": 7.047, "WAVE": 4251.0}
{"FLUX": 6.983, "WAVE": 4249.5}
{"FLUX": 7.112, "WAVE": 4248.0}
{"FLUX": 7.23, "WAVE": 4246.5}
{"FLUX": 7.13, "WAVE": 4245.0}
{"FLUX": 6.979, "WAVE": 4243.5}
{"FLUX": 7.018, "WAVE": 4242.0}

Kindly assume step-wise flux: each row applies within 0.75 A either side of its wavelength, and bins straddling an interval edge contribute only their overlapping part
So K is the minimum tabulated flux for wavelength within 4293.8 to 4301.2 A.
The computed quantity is 6.707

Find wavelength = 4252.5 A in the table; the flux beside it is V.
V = 7.047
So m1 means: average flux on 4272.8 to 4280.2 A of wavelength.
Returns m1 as 7.22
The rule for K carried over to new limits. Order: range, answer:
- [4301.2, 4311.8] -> 6.741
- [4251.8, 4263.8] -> 5.97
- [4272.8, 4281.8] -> 7.01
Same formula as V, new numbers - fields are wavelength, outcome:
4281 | 7.01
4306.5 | 6.741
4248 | 7.112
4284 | 6.721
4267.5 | 6.819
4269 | 6.943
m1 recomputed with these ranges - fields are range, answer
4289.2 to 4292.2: 7.14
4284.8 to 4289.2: 7.15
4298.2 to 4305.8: 6.83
